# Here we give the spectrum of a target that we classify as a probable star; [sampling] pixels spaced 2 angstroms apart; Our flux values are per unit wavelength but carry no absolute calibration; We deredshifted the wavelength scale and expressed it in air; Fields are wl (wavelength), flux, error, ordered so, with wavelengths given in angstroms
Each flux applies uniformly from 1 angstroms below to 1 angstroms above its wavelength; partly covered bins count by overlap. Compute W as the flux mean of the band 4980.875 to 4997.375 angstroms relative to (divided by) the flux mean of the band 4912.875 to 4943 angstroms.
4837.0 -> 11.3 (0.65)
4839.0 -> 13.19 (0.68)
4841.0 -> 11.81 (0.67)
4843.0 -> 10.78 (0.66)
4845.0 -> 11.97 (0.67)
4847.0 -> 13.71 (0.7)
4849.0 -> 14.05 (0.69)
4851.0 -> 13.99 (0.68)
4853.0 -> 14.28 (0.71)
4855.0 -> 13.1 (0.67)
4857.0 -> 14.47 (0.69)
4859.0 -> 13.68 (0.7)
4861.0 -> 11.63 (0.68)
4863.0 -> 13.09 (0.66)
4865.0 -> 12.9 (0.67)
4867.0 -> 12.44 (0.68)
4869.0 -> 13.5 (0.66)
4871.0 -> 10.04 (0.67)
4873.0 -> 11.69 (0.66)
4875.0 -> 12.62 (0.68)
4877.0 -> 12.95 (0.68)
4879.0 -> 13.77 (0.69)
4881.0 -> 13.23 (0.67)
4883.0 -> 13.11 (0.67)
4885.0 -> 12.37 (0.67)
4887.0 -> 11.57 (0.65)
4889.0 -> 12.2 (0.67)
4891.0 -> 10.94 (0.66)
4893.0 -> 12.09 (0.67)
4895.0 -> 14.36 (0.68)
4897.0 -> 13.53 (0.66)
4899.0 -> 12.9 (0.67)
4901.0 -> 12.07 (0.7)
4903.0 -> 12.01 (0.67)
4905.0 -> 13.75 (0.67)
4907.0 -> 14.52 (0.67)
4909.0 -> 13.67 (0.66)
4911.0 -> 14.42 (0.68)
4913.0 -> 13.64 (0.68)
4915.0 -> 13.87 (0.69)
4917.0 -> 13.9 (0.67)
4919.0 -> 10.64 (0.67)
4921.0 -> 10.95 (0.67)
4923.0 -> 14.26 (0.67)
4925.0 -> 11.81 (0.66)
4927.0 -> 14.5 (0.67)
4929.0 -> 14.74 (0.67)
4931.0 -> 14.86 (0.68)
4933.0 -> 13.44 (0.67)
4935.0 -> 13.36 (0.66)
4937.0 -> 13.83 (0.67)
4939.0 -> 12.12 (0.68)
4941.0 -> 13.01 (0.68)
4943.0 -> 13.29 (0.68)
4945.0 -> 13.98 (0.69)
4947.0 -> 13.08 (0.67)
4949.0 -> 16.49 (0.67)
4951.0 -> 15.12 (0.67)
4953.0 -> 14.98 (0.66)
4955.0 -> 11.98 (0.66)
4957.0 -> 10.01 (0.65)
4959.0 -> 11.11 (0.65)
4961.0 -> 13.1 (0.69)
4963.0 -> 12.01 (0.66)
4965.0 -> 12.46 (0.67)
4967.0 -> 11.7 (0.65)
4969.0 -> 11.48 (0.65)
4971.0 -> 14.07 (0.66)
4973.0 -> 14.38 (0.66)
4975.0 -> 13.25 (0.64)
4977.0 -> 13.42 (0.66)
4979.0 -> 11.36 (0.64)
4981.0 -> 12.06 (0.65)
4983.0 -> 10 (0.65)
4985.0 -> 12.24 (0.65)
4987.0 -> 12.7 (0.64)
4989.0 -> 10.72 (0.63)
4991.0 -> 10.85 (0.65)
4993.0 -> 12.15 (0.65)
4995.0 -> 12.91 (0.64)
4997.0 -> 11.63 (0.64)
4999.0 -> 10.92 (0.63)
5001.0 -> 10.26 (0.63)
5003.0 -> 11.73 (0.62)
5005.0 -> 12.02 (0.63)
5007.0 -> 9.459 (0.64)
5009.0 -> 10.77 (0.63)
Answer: 0.88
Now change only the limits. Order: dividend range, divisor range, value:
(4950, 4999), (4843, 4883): 0.95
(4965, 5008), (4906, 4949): 0.88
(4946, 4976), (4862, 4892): 1.05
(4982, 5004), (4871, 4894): 0.93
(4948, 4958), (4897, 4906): 1.07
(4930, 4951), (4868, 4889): 1.11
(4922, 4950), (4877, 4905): 1.09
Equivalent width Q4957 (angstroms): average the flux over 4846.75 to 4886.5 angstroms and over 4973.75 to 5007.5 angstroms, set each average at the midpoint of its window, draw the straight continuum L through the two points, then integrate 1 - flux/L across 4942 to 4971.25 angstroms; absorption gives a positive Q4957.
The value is -2.2 angstroms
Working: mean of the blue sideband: 13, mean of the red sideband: 11.7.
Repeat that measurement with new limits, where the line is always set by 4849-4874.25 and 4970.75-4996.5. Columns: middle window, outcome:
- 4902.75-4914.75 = -1.0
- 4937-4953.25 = -1.9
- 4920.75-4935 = -1.2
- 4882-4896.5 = 0.4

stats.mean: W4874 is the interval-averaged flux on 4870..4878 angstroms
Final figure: 11.8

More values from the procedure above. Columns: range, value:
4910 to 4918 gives 14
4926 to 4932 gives 14.7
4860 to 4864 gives 12.4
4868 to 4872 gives 11.8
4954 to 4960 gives 11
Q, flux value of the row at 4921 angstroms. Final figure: 10.95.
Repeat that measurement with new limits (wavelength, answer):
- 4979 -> 11.36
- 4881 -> 13.23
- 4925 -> 11.81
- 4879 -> 13.77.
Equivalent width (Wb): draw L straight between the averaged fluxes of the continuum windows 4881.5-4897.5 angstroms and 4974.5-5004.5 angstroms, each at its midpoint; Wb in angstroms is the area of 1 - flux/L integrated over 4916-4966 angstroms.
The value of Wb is -4.4 angstroms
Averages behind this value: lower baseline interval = 12.5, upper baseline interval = 11.7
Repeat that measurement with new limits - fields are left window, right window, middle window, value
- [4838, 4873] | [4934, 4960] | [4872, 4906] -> 0.9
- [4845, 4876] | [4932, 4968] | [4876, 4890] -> 0.3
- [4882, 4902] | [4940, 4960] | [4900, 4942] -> -1.3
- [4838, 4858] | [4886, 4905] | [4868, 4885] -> 0.2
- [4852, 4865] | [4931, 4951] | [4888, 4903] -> 1.1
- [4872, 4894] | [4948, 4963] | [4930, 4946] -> -0.6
